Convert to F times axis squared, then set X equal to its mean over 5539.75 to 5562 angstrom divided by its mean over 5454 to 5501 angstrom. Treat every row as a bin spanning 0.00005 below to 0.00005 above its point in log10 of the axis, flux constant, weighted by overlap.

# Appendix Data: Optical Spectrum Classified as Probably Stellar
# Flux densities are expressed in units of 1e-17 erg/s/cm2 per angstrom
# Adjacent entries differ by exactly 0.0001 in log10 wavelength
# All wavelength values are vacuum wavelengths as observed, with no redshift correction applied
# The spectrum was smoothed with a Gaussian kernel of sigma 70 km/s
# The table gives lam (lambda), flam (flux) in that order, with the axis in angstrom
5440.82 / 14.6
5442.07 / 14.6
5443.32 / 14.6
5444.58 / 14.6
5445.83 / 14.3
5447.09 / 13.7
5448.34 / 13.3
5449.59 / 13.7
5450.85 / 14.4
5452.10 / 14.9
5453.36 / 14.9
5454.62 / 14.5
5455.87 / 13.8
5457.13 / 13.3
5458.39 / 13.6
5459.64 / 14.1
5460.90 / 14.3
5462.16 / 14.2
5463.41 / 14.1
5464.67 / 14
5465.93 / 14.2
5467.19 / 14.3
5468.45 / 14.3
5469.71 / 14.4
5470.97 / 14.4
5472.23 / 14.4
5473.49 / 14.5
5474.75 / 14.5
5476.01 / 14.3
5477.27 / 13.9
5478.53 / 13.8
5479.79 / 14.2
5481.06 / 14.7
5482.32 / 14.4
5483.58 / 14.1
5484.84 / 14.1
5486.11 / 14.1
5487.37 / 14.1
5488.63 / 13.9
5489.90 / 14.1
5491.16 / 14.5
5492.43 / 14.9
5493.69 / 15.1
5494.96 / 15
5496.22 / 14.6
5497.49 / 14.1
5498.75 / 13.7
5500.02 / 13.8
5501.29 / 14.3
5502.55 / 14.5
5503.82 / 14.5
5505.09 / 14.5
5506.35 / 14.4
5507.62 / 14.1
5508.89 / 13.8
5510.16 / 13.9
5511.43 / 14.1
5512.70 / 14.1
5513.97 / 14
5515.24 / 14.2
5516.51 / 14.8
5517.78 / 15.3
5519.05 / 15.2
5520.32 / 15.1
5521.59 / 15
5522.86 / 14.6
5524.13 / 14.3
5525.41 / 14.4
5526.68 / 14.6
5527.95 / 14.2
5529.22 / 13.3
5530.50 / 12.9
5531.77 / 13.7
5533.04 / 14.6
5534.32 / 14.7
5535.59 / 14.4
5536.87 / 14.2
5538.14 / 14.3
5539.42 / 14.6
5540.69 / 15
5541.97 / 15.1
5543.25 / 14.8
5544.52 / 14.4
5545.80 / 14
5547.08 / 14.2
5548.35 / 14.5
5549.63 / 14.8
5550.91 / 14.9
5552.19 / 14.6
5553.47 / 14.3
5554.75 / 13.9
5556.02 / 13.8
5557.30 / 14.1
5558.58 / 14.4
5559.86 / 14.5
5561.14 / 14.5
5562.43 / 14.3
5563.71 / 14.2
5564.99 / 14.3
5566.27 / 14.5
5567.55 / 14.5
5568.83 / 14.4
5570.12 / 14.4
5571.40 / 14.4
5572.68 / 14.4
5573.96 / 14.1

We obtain 1.0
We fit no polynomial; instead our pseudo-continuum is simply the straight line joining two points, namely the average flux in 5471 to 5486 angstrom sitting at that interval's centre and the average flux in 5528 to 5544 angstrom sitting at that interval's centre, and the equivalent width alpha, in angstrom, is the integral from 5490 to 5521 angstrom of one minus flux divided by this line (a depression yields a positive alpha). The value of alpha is -0.3 angstrom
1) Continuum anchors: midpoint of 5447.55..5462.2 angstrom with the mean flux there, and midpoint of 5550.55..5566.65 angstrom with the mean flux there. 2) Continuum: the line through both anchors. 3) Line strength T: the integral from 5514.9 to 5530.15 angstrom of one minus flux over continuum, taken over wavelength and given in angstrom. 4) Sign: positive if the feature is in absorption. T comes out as -0.3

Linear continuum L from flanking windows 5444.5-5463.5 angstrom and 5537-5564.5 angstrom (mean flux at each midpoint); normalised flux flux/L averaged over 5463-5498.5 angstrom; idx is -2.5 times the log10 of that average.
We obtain -0.01 mag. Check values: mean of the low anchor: 14.1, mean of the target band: 14.3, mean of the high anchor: 14.4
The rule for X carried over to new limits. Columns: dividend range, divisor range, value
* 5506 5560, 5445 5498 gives 1.03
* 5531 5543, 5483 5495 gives 1.03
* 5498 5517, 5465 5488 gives 1.01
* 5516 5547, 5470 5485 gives 1.03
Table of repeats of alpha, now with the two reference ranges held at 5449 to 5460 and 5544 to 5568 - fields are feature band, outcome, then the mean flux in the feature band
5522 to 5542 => 0.0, 14.3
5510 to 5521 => -0.2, 14.6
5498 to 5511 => 0.1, 14.2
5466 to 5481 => -0.1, 14.3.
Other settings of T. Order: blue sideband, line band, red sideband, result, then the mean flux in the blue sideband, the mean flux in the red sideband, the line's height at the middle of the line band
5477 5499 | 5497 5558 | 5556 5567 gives -0.1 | 14.3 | 14.3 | 14.3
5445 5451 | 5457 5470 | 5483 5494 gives -0.1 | 13.9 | 14.3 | 14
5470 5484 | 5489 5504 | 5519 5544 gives -0.1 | 14.3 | 14.4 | 14.3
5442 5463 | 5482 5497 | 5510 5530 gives -0.1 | 14.2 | 14.4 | 14.3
